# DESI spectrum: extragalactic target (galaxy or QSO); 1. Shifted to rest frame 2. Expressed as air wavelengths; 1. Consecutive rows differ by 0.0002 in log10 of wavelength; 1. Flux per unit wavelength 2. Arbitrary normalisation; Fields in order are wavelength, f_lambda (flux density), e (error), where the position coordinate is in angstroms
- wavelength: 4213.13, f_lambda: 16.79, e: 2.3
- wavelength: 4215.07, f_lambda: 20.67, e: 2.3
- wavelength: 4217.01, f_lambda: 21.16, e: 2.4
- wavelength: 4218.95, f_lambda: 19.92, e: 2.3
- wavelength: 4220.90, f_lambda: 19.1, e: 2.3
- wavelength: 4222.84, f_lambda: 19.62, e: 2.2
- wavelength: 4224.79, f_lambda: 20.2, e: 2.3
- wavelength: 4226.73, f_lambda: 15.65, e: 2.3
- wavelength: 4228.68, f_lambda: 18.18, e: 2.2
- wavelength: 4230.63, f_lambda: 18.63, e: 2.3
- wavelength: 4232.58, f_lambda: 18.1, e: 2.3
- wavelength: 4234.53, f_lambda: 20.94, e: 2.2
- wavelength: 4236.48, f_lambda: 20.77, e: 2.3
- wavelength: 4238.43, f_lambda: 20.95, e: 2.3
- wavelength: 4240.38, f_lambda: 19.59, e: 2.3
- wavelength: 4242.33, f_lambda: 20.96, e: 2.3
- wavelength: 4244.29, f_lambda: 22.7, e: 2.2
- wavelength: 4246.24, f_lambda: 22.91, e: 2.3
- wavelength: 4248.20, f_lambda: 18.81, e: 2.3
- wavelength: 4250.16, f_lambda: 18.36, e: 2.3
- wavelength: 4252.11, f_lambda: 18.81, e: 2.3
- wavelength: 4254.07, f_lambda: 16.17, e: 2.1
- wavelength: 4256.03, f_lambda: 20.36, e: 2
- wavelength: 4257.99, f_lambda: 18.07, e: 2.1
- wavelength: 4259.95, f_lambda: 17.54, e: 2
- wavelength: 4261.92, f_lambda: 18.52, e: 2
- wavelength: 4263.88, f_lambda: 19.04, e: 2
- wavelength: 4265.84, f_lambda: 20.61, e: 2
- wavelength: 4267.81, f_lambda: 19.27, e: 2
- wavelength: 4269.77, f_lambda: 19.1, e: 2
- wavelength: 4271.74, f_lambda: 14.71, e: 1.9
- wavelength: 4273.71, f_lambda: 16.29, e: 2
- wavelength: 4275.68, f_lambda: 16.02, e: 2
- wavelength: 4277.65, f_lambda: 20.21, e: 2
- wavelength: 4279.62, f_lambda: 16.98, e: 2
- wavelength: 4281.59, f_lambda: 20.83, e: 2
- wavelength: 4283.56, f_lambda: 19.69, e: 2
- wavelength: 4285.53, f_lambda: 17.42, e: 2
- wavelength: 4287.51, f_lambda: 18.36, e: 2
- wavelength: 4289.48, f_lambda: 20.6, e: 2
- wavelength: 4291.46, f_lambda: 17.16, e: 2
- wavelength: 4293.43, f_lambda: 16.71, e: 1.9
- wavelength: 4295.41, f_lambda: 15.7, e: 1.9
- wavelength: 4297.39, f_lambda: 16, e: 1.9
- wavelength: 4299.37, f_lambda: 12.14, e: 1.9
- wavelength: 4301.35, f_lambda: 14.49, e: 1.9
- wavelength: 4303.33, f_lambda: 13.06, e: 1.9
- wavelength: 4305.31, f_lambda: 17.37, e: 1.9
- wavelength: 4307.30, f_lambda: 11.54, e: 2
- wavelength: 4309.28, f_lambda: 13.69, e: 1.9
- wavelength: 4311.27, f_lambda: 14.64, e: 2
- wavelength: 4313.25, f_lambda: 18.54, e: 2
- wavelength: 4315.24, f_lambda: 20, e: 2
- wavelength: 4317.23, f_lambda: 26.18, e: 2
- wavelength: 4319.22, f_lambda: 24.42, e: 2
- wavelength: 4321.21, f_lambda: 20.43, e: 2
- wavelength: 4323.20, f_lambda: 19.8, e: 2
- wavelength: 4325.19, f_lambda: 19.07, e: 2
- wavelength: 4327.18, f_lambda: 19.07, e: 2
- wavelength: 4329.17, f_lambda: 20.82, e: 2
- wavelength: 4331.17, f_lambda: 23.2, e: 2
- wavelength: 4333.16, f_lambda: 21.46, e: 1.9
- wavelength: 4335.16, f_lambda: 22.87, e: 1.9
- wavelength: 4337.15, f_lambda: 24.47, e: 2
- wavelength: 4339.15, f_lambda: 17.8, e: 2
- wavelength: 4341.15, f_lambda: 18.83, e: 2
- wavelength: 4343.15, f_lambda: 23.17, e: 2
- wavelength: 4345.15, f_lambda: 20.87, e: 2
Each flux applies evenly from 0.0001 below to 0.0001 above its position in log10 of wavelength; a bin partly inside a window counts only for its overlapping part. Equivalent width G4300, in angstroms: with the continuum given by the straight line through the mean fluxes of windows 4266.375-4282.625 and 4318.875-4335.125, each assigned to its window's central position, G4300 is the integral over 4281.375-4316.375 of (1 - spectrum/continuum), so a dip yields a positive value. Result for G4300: 5.16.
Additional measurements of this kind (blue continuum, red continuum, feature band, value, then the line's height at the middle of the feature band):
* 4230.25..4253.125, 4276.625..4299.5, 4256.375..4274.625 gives 0.7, 19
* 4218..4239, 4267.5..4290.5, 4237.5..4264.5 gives -1.0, 18.8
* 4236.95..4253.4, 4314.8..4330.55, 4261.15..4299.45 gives 5.3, 20.8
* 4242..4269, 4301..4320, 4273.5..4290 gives -0.1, 18.4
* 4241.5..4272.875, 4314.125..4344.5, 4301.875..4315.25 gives 3.6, 20.8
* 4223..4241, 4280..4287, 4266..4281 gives 1.0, 19.1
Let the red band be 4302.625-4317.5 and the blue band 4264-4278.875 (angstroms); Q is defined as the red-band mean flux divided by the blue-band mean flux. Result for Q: 0.91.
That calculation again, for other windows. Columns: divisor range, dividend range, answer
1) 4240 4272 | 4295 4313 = 0.75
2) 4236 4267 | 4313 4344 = 1.09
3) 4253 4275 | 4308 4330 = 1.08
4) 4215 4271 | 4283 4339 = 0.95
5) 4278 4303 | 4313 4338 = 1.26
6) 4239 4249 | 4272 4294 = 0.86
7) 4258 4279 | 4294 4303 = 0.80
